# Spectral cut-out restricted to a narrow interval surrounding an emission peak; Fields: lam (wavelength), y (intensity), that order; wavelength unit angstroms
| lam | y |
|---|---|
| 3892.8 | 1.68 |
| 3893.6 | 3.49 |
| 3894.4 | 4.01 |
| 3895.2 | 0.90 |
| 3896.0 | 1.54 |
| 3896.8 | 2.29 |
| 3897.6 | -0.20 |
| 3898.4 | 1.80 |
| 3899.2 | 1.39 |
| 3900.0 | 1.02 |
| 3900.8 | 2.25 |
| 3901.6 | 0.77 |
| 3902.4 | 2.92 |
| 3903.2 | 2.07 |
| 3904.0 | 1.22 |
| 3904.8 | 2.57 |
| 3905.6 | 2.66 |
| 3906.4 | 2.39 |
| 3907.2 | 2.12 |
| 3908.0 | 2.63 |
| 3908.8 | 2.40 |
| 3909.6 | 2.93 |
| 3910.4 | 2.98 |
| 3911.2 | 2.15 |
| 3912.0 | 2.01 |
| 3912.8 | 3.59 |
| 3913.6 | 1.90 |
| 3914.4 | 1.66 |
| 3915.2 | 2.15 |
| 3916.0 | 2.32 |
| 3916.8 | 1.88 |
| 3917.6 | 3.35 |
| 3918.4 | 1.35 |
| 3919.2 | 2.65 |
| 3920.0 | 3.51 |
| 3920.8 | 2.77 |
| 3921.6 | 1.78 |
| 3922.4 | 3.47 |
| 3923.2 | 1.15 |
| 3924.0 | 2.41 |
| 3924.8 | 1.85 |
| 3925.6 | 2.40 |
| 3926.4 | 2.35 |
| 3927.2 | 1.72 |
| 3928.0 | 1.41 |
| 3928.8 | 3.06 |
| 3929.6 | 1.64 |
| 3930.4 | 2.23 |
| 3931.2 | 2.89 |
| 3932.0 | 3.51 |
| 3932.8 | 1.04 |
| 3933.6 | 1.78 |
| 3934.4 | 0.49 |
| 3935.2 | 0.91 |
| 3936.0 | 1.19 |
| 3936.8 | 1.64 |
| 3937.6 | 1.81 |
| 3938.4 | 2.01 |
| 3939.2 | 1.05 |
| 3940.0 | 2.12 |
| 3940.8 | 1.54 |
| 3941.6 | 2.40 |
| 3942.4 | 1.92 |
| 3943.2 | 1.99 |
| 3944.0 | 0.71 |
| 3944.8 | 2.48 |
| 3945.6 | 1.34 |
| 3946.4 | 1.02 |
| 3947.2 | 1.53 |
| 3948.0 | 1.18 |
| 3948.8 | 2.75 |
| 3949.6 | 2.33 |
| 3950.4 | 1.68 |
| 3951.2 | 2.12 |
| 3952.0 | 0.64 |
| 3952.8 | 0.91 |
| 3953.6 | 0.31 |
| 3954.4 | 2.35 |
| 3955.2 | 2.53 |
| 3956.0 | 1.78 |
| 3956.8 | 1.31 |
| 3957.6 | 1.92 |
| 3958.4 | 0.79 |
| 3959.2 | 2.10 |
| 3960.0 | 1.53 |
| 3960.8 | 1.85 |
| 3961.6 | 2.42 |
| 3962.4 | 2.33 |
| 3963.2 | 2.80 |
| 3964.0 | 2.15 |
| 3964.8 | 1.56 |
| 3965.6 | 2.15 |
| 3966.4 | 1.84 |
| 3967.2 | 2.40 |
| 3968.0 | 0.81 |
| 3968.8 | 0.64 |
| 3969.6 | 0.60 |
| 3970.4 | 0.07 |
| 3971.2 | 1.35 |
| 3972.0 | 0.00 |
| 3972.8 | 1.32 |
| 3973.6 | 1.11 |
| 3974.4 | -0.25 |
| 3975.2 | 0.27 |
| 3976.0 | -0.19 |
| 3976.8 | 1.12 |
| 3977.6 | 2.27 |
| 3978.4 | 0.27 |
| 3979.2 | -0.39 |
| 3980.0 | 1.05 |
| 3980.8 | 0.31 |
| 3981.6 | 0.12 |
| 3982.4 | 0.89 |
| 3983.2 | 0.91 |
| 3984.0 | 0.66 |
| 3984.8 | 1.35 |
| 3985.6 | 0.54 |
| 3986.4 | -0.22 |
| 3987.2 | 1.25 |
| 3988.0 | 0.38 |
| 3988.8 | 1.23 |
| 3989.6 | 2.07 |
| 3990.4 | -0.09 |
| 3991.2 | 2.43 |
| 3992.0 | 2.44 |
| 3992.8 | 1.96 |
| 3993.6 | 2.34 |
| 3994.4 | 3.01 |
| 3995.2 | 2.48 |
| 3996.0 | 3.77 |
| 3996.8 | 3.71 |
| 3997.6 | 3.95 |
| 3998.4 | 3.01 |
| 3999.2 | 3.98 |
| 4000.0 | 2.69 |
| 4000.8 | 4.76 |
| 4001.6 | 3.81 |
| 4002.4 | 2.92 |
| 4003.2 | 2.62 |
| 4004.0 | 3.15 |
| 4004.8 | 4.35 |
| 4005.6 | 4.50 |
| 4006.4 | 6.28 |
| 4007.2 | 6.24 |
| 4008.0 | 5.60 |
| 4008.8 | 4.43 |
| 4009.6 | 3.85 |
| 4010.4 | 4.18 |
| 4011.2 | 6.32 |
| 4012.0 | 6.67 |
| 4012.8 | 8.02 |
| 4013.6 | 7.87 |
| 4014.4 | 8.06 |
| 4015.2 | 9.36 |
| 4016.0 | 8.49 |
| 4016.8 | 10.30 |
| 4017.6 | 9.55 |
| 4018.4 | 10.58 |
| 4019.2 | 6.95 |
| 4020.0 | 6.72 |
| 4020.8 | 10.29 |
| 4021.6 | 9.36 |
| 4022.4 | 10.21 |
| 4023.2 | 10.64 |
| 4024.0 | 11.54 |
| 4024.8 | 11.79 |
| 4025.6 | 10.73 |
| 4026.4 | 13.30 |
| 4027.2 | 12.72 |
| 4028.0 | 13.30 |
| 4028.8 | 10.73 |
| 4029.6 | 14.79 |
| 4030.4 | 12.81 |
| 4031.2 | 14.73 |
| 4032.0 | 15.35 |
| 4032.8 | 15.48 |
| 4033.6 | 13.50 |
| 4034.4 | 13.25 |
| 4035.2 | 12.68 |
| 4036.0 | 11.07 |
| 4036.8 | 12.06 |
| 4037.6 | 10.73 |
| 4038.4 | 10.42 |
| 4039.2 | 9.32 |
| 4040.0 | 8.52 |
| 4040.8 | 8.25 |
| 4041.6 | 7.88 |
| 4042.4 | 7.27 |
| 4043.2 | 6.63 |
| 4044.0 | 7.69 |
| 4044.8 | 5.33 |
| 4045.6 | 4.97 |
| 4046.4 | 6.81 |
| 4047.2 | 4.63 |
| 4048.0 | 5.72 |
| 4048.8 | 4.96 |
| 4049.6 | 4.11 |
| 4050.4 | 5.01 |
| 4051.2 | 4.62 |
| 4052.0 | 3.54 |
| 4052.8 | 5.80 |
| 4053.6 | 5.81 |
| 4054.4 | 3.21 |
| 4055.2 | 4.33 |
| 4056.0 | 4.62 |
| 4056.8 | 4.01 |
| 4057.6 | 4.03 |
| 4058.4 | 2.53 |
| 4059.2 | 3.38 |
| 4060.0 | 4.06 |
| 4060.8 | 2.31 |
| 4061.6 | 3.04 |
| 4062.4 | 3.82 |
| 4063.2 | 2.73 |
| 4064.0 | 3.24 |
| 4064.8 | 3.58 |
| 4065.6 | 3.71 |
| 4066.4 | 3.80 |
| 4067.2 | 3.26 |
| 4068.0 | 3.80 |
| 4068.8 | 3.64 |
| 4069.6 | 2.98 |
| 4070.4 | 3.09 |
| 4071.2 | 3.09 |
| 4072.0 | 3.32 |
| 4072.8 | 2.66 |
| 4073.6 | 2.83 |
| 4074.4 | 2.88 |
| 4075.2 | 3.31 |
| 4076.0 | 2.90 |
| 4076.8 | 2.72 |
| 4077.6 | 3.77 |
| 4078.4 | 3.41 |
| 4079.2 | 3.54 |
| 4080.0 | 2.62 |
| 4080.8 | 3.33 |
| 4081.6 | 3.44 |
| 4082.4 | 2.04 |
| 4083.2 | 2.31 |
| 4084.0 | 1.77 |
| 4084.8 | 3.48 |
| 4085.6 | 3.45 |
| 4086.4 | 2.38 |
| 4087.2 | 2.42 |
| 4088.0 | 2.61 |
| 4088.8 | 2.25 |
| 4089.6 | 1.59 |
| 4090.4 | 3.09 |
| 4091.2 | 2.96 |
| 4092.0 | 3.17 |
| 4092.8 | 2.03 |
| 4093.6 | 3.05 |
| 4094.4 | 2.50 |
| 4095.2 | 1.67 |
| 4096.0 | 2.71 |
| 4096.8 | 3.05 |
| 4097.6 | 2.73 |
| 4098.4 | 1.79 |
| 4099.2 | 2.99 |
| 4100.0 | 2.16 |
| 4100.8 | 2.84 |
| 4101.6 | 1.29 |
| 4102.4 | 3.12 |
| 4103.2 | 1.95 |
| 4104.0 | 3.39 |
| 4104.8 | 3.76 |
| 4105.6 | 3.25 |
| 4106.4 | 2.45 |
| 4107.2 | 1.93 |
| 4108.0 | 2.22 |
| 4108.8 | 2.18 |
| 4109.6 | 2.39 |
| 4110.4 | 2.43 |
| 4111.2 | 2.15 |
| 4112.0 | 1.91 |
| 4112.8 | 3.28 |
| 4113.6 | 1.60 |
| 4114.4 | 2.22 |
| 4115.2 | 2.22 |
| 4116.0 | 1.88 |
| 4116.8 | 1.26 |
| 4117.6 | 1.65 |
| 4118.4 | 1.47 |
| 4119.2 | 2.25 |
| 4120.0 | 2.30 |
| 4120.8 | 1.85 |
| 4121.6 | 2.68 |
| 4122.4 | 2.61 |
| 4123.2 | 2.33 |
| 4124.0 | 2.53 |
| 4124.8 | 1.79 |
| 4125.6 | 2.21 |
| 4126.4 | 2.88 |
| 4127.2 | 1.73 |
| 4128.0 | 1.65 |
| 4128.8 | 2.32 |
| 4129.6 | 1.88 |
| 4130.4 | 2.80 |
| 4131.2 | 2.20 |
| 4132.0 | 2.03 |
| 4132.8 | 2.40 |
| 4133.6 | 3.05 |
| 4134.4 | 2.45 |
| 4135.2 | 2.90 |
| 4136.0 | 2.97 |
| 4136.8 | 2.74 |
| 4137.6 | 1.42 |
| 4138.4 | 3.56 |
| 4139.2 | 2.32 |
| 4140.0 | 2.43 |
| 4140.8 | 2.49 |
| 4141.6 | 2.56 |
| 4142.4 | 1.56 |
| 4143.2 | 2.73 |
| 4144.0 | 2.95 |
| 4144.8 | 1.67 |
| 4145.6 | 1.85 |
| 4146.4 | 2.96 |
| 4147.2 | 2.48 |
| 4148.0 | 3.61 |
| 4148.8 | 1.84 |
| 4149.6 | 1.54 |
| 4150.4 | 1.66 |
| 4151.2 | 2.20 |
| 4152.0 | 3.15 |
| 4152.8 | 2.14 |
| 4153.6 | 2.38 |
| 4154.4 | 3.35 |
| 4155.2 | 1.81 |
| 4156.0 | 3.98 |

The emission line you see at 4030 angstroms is C IV 1549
